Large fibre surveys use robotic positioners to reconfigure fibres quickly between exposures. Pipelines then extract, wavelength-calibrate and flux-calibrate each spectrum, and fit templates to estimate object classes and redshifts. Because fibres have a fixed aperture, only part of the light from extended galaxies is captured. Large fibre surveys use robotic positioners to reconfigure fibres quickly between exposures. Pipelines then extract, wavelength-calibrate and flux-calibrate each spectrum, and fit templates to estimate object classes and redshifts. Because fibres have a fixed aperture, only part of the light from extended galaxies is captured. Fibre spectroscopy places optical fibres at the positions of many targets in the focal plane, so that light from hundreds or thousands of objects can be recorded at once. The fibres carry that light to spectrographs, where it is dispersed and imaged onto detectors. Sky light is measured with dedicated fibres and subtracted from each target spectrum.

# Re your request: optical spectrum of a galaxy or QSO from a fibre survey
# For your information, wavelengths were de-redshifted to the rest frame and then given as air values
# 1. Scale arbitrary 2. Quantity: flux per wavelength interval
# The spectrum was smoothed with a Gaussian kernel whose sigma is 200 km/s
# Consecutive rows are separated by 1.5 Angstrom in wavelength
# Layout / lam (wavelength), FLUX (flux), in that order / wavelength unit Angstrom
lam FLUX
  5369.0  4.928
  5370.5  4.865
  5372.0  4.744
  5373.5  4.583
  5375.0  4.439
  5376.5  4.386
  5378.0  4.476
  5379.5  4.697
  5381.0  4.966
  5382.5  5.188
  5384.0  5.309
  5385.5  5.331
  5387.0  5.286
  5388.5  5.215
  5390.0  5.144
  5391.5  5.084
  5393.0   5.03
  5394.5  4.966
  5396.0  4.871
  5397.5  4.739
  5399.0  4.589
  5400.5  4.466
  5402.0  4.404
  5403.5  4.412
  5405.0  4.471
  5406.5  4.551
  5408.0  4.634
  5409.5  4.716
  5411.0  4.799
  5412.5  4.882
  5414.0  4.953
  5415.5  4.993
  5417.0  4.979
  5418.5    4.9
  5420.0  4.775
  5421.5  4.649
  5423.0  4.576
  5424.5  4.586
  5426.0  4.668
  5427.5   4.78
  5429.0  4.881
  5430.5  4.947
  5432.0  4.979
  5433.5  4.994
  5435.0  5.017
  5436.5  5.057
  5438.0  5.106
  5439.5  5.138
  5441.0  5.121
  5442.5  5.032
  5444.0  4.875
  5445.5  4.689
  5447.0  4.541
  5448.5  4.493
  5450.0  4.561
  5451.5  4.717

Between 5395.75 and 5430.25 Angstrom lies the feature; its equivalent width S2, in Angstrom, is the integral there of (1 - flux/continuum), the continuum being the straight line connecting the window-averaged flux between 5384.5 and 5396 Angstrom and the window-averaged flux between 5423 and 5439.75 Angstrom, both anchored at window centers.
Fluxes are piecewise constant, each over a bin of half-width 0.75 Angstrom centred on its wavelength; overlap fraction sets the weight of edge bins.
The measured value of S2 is 2.0 Angstrom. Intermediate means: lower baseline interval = 5.14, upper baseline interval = 4.9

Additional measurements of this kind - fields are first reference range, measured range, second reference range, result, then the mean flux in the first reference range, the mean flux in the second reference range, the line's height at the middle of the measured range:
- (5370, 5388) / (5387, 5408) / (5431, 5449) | 0.44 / 4.86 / 4.93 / 4.88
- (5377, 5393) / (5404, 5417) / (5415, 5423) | 0.34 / 5.06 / 4.83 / 4.89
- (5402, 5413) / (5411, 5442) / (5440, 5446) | -0.67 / 4.62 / 4.95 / 4.79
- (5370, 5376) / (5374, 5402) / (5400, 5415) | -1.48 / 4.64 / 4.64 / 4.64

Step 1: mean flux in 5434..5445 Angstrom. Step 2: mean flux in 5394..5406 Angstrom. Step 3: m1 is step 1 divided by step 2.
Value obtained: 1.1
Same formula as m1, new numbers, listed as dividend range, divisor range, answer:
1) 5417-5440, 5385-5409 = 1.01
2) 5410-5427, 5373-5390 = 0.98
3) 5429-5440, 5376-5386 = 1.02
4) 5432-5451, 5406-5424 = 1.02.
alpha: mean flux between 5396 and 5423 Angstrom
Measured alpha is 4.7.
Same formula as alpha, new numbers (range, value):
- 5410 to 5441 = 4.89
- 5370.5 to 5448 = 4.83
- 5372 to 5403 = 4.85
